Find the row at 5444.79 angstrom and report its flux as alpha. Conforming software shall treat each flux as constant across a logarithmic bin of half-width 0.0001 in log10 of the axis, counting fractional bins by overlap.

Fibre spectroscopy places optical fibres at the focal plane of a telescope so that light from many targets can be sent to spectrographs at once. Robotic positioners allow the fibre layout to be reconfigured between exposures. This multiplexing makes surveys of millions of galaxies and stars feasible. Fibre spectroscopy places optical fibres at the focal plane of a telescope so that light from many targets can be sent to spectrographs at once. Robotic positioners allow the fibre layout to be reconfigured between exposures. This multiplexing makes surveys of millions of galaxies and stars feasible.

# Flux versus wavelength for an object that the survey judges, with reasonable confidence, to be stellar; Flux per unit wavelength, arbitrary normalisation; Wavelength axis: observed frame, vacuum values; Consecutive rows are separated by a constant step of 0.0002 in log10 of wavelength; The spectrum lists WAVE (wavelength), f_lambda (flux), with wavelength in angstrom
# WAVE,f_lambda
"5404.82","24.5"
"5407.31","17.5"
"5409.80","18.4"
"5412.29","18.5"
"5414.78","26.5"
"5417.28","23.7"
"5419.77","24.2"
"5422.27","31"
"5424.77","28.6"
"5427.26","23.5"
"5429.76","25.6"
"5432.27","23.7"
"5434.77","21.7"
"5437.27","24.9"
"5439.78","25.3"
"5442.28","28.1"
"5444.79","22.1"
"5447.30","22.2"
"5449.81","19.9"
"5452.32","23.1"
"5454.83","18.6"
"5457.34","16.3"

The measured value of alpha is 22.1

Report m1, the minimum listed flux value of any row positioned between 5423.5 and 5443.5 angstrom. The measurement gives 21.7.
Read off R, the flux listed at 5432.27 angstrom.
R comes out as 23.7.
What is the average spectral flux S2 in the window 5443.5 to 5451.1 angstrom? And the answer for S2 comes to 21.4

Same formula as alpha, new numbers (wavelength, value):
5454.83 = 18.6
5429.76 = 25.6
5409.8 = 18.4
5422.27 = 31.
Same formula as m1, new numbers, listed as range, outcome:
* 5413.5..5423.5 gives 23.7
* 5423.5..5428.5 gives 23.5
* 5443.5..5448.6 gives 22.1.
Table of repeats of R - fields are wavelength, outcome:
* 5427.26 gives 23.5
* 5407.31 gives 17.5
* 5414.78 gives 26.5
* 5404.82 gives 24.5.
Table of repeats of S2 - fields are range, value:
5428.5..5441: 24.2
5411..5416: 22.5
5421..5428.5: 27.7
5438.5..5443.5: 26.7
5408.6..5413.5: 18.5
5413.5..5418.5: 25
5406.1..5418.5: 20.9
